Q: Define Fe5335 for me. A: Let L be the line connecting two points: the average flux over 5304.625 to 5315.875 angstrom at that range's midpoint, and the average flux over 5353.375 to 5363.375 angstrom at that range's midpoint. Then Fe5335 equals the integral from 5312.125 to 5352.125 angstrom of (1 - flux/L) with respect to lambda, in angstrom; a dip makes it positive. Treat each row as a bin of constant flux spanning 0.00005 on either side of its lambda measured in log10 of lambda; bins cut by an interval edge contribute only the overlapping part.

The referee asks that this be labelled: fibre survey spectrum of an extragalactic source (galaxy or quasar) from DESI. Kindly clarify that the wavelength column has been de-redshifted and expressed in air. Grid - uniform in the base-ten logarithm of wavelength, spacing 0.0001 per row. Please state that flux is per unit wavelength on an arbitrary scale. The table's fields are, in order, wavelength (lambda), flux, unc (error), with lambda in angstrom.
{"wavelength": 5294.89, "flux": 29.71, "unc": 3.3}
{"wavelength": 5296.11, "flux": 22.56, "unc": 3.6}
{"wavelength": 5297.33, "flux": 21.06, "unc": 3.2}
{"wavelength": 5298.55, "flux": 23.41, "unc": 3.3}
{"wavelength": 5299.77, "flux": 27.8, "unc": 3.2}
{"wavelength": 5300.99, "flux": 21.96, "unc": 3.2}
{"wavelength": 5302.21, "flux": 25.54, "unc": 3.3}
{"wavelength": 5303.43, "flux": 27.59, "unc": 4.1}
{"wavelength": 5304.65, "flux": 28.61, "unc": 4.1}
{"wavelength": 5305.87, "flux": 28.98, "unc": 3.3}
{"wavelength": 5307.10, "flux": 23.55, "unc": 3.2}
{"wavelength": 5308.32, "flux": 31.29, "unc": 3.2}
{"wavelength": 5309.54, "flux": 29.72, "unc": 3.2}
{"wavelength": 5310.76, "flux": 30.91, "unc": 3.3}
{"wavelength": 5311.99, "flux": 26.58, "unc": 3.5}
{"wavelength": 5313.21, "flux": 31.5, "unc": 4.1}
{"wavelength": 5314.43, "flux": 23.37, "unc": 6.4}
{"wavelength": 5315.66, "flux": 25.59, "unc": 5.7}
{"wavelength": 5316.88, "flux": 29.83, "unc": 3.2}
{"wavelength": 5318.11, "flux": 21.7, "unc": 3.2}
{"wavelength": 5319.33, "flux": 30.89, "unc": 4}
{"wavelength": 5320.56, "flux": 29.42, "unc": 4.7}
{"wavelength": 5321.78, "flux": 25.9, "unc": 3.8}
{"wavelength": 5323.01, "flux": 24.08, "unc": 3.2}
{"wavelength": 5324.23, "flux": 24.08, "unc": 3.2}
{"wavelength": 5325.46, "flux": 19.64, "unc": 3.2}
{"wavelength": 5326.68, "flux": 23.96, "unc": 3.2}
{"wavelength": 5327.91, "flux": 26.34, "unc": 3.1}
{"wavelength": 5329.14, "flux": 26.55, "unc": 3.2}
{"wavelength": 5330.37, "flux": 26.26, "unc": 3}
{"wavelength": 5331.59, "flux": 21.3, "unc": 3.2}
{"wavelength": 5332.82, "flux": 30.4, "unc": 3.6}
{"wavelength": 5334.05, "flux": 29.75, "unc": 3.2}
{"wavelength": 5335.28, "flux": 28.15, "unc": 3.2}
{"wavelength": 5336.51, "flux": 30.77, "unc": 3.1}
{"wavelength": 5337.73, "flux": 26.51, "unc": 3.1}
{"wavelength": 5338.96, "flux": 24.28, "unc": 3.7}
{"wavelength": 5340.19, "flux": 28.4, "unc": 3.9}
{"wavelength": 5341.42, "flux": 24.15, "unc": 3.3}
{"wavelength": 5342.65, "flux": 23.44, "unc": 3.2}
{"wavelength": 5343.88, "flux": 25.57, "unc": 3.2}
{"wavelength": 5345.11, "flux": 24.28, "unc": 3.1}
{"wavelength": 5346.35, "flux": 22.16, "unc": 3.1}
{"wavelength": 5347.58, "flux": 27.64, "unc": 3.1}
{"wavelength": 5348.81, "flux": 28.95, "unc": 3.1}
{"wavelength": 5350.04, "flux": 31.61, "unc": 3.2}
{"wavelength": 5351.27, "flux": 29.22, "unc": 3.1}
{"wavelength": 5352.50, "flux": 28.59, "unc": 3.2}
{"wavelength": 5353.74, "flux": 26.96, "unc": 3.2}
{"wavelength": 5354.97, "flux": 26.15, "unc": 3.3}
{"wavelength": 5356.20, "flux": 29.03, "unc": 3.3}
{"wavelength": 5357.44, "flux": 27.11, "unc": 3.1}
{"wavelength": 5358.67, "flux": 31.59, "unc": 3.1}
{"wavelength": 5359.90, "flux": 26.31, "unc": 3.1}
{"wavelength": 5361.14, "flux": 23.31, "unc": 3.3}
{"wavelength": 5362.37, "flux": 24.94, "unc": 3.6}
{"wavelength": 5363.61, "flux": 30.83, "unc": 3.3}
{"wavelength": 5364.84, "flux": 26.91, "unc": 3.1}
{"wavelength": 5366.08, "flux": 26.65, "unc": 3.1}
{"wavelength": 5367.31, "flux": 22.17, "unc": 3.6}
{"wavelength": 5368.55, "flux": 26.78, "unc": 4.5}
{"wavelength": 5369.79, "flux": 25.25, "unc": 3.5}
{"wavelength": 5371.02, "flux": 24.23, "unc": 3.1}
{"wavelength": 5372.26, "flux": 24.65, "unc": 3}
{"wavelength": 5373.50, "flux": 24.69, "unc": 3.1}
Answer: 1.7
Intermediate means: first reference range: 28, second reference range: 27.1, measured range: 26.4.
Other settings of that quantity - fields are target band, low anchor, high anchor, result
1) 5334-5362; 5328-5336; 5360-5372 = -0.7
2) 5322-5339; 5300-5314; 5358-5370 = 0.8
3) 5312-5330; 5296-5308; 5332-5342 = 0.4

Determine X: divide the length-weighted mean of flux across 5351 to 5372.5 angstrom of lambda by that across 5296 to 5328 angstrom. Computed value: 1.0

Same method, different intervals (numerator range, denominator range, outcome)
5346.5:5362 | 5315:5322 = 1.02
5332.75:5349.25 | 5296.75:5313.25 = 0.99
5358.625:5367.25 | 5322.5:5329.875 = 1.10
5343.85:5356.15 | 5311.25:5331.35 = 1.05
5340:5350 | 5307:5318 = 0.92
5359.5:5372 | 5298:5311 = 0.95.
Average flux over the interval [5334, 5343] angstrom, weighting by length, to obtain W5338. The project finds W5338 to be 26.9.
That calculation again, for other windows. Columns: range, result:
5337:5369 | 26.7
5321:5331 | 24.7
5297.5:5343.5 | 26.5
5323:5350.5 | 26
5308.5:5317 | 28.3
